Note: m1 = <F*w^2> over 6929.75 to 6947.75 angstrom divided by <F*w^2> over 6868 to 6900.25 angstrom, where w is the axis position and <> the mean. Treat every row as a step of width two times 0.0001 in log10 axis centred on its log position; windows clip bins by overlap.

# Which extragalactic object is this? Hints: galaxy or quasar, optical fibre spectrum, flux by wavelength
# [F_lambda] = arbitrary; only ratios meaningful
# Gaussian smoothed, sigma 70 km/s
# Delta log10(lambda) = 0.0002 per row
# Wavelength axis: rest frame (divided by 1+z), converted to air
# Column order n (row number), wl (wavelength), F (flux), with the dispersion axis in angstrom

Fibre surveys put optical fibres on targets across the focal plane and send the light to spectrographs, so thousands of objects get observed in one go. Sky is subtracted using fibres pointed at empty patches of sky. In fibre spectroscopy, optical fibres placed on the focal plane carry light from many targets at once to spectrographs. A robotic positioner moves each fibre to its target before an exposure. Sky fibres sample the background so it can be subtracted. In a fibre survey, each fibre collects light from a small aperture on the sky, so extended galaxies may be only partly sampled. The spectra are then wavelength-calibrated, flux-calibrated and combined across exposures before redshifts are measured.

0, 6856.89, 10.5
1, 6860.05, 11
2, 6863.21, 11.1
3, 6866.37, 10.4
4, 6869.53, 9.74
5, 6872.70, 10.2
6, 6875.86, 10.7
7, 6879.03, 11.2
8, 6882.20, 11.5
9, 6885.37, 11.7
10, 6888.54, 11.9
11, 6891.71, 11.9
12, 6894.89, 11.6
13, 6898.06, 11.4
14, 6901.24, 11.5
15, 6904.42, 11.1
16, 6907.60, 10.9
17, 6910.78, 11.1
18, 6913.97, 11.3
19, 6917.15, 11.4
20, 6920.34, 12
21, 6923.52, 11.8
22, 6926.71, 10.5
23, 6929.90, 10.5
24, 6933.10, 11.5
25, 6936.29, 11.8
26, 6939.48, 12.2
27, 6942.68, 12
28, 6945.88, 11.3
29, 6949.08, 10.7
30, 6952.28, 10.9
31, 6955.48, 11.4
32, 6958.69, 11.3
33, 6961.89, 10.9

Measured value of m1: 1.05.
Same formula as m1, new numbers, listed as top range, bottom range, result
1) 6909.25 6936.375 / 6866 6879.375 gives 1.10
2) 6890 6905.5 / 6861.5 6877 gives 1.11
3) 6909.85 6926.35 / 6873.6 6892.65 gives 1.01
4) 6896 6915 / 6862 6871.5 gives 1.09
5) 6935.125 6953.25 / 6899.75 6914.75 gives 1.04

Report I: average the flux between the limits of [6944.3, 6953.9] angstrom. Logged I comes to 11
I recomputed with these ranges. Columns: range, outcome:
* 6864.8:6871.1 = 10.1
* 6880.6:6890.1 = 11.7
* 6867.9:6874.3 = 9.98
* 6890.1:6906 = 11.5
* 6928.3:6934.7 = 11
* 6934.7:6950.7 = 11.6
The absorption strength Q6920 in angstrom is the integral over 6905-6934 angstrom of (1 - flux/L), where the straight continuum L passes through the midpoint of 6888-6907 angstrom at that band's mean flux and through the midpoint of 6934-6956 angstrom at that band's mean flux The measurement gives 0.7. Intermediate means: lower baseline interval 11.5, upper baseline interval 11.5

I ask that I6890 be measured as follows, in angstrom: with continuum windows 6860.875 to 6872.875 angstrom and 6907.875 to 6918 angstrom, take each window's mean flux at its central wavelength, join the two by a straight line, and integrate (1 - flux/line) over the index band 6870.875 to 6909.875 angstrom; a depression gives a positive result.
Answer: -1.7 angstrom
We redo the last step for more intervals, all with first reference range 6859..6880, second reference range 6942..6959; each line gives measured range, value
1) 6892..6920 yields -1.2 angstrom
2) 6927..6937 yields 0.0 angstrom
